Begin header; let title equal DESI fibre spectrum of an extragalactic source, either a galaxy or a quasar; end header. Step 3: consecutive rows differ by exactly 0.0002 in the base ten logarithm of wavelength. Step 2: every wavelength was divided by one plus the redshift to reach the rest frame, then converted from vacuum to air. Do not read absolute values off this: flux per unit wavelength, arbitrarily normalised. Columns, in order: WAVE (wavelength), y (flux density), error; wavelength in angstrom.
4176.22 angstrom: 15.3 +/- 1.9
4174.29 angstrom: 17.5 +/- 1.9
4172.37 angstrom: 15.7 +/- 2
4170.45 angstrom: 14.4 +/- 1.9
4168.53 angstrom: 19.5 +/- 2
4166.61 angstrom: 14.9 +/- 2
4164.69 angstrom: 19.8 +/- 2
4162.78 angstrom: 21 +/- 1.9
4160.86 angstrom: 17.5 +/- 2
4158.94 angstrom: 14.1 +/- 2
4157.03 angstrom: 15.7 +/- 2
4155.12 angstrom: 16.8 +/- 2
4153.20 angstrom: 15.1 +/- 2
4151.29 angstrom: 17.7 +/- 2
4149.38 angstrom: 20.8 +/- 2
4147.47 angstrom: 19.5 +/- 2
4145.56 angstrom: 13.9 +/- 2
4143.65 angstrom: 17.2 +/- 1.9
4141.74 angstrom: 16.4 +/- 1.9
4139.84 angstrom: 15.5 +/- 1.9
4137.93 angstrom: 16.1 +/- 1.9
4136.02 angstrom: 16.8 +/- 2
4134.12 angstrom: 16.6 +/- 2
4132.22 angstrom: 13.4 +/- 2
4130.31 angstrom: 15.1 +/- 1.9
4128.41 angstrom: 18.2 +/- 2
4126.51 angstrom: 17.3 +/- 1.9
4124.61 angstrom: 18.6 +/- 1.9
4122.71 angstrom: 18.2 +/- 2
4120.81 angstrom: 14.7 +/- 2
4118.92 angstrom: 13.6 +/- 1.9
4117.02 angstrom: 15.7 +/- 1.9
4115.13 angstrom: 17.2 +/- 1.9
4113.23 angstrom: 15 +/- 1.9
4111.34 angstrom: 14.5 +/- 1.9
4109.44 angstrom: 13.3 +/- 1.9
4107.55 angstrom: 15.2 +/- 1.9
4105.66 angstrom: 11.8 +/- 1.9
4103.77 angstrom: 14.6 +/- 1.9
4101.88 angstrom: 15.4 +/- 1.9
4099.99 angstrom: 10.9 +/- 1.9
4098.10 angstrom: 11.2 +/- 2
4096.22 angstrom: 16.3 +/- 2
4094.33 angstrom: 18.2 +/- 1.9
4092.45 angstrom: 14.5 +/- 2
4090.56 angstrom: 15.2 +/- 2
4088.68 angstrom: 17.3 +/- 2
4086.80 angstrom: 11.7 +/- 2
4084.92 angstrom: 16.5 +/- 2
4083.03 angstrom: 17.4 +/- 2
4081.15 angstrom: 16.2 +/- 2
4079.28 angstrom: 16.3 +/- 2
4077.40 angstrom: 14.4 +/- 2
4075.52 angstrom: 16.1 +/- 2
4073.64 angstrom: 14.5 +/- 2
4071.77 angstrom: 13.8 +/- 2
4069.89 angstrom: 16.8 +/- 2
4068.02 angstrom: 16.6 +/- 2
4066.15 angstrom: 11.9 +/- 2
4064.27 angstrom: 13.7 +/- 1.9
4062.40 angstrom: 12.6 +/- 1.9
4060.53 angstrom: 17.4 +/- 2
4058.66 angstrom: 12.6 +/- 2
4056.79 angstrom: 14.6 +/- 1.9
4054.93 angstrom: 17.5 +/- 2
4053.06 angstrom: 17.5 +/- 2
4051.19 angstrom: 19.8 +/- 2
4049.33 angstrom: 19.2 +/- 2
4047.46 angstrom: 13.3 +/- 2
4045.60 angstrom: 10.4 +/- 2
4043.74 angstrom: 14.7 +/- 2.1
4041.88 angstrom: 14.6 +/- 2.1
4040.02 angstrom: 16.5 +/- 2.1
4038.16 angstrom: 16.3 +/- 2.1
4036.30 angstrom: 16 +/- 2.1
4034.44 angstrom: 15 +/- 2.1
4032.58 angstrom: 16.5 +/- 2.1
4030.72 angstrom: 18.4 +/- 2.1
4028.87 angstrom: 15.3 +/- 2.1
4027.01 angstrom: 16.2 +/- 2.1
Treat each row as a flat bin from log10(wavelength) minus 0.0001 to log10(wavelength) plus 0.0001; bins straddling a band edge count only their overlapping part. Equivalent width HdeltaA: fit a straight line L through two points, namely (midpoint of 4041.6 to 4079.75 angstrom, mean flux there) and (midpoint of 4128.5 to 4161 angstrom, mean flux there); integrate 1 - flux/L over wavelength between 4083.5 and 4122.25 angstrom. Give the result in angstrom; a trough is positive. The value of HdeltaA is 2.6 angstrom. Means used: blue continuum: 15.2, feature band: 14.7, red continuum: 16.4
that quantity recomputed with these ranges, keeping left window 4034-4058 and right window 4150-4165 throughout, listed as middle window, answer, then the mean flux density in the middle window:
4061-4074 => 1.4 angstrom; 14.4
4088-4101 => 1.3 angstrom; 14.8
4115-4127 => 0.2 angstrom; 16.4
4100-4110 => 1.7 angstrom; 13.8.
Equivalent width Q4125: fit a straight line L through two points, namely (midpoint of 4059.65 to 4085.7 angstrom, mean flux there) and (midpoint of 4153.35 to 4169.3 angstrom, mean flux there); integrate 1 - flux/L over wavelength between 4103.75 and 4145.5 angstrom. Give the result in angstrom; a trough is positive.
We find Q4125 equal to 2.00 angstrom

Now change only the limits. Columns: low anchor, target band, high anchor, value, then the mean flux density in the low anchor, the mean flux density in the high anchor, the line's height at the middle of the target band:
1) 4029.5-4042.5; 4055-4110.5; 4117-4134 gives 4.8 angstrom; 16.2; 16.1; 16.2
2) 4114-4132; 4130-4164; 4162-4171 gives 1.2 angstrom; 16.4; 18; 17.3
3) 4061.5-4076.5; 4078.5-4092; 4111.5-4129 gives -0.6 angstrom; 14.5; 16.4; 15.1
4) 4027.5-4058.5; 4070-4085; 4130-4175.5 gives 0.5 angstrom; 15.9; 16.7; 16.2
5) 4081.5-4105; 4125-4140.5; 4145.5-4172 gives 0.1 angstrom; 14.9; 17.3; 16.3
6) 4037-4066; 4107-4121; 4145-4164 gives 1.4 angstrom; 15.3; 17.3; 16.5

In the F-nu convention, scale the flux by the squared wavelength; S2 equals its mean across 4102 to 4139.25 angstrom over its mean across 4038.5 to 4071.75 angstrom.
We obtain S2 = 1.1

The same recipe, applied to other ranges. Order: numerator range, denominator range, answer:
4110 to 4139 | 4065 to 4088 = 1.08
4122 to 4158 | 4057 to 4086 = 1.15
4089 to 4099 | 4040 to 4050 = 1.08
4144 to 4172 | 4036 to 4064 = 1.17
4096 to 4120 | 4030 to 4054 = 0.91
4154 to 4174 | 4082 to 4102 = 1.17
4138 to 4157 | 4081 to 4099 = 1.13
